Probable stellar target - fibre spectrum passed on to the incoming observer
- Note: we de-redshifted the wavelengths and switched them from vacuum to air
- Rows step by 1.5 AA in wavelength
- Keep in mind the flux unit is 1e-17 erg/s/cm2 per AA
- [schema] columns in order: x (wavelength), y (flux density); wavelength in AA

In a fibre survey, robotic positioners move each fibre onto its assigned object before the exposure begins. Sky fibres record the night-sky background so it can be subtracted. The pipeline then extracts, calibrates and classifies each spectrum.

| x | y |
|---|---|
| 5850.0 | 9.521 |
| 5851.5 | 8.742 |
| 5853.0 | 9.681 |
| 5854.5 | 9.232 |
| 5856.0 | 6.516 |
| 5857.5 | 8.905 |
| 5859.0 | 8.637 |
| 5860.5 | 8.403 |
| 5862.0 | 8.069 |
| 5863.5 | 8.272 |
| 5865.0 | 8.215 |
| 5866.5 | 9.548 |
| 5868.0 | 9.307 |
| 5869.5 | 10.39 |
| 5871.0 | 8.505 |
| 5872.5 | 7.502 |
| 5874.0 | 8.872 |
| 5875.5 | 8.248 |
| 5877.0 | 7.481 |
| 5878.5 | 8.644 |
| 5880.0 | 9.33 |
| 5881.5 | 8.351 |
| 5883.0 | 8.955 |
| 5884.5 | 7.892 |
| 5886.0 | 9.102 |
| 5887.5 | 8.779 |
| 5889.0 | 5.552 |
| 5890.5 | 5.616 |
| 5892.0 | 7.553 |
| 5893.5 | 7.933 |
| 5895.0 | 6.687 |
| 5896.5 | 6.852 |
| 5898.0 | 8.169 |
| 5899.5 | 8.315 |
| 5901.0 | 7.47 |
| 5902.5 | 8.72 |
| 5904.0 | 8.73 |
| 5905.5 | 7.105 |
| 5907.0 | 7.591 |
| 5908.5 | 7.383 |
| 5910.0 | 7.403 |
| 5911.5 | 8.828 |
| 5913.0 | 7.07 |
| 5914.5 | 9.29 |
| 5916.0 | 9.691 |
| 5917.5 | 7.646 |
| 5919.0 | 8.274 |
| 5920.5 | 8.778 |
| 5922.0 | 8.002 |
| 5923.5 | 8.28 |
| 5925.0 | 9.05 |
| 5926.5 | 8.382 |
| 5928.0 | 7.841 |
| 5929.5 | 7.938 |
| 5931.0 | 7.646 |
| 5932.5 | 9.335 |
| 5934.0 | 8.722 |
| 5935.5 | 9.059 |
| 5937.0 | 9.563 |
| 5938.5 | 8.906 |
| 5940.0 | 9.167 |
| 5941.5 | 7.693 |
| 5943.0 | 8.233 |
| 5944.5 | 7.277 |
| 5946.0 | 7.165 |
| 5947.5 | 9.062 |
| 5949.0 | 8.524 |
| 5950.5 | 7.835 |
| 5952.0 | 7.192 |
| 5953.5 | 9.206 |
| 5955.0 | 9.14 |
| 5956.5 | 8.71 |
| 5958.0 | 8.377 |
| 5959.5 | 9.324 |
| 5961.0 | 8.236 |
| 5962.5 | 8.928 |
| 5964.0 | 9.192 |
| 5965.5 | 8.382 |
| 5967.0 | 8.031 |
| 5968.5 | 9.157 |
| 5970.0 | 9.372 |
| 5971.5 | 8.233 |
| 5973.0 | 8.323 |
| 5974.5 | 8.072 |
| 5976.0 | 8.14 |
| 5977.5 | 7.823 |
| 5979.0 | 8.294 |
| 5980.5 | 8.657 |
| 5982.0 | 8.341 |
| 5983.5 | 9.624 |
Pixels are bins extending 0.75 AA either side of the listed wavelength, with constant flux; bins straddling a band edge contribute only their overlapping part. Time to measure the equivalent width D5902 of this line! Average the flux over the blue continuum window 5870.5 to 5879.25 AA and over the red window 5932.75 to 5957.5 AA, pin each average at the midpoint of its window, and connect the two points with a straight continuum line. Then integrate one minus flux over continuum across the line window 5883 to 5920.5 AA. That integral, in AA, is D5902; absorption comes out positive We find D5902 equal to 2.0 AA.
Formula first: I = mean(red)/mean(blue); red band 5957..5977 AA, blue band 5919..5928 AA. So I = 1.02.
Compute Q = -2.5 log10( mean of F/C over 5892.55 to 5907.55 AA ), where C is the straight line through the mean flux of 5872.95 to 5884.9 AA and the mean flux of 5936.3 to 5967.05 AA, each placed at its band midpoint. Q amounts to 0.10 mag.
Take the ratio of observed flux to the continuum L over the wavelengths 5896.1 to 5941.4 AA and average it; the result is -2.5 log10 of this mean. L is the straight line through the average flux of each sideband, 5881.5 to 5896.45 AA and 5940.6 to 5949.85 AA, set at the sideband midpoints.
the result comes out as -0.07 mag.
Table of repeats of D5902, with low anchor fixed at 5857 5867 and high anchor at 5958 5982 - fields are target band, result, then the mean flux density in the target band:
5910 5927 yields 0.2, 8.43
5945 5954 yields 0.4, 8.11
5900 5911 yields 0.9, 7.81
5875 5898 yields 2.0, 7.81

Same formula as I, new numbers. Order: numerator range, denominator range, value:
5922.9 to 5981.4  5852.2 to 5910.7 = 1.04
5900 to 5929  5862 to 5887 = 0.95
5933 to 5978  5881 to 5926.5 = 1.07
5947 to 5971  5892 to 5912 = 1.12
